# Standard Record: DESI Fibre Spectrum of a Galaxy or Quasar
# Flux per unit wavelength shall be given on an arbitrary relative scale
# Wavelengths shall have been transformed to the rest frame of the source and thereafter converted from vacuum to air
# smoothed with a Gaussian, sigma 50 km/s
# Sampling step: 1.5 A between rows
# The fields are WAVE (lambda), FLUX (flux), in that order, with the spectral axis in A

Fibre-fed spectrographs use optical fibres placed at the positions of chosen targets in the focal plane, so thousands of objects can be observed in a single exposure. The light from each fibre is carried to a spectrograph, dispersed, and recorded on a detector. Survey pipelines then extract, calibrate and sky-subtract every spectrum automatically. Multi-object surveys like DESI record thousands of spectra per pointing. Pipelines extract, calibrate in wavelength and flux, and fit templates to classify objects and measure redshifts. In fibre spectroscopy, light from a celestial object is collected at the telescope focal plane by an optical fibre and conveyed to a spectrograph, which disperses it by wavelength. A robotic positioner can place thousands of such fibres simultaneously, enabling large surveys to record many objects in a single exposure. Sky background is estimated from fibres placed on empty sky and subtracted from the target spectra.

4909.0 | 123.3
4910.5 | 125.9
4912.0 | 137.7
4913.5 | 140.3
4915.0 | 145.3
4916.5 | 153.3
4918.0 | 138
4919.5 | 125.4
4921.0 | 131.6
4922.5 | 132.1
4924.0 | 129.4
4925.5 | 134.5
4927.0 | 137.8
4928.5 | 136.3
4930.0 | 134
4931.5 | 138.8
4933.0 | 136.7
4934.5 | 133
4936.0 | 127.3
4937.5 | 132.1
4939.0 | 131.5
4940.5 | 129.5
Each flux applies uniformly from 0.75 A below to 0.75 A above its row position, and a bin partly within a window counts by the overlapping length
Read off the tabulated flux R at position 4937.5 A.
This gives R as 132.1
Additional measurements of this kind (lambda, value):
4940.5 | 129.5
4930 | 134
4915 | 145.3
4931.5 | 138.8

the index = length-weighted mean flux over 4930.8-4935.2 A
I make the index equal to 136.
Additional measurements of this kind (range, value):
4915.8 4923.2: 136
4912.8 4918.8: 144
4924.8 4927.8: 136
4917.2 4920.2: 132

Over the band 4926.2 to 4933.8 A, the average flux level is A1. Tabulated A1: 137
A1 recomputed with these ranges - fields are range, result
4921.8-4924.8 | 131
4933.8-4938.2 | 131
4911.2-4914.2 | 139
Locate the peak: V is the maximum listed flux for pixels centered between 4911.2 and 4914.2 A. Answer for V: 140.3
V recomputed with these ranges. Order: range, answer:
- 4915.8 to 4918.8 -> 153.3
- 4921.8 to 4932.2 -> 138.8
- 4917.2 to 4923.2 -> 138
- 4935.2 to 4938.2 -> 132.1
